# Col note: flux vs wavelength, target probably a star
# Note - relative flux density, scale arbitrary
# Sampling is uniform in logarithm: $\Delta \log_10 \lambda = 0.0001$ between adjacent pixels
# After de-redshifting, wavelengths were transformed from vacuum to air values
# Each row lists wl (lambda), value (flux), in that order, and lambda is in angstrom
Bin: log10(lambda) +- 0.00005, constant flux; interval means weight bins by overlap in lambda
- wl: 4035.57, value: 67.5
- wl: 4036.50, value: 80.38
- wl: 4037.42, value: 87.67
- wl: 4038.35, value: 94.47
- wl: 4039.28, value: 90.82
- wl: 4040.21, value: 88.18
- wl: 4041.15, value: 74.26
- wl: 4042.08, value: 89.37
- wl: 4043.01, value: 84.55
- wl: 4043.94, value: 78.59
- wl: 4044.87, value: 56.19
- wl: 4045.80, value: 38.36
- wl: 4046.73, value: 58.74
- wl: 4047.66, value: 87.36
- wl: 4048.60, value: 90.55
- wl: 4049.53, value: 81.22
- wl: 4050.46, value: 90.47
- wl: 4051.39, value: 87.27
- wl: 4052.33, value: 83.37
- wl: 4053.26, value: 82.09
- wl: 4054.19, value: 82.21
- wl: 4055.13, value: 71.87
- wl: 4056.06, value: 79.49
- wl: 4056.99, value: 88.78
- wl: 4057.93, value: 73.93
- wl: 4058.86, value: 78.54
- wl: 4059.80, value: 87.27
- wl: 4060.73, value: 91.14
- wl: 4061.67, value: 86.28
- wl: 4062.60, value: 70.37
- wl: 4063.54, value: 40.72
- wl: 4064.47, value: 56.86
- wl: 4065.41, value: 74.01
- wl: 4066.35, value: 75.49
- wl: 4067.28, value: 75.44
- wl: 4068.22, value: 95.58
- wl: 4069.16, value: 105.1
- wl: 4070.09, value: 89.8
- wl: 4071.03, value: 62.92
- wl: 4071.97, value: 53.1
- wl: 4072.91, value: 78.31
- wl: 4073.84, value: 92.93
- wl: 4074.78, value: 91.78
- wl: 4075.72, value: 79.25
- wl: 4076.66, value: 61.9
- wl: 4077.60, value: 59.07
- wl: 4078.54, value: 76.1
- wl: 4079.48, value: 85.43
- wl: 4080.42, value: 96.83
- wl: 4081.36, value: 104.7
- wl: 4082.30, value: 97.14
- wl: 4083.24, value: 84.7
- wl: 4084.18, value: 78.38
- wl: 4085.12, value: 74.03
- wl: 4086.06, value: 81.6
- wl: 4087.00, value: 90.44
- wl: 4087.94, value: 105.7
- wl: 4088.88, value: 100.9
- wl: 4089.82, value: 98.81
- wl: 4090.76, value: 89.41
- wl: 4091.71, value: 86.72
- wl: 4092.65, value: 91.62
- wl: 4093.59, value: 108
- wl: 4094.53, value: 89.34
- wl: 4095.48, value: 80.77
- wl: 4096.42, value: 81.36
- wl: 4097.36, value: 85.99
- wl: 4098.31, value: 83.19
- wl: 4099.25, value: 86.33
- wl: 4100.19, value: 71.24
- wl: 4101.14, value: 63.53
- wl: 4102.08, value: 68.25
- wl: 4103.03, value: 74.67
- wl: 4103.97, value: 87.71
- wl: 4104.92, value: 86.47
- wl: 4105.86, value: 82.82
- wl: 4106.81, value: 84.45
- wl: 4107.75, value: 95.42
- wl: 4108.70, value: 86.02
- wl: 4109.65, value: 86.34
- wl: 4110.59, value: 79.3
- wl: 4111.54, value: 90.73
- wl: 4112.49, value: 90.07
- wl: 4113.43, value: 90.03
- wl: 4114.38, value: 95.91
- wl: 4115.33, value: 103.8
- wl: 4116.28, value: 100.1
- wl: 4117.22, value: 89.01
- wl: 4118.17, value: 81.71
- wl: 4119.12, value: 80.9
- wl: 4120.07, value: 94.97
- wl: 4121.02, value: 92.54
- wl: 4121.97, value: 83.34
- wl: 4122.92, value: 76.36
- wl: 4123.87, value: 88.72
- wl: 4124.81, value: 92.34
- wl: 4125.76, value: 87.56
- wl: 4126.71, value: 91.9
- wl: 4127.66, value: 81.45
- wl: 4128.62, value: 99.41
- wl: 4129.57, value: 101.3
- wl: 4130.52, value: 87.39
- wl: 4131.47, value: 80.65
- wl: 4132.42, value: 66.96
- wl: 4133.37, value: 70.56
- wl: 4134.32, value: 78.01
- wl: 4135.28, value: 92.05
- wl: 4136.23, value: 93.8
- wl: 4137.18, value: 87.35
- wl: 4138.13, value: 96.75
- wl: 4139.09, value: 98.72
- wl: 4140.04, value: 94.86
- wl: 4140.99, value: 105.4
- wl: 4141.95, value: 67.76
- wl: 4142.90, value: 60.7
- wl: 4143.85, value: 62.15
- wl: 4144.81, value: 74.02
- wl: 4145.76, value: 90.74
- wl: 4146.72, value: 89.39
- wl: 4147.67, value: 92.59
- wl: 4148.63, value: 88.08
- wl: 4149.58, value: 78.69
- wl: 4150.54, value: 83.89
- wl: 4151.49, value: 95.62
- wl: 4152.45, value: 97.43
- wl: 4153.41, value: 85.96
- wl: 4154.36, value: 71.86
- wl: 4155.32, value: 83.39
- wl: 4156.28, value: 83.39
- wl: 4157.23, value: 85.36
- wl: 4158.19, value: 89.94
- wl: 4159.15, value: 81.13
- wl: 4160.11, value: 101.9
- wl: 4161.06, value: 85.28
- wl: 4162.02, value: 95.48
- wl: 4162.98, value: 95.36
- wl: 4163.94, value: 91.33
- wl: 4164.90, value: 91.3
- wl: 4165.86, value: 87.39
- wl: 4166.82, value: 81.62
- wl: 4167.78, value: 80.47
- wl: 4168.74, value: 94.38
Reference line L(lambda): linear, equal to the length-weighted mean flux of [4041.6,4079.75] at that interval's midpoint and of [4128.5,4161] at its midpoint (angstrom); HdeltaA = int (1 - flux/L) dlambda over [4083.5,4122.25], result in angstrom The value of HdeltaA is -2.7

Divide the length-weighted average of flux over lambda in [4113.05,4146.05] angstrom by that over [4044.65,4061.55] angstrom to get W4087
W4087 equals 1.10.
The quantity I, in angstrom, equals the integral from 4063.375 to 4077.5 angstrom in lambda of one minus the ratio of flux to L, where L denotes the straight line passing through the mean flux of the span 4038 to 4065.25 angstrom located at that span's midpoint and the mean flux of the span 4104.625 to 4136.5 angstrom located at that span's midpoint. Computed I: 0.83 angstrom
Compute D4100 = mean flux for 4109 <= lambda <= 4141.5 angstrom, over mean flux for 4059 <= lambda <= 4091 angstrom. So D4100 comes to 1.09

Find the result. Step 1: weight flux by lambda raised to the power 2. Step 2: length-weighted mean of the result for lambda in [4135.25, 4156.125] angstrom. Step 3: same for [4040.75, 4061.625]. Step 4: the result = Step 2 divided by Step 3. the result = 1.1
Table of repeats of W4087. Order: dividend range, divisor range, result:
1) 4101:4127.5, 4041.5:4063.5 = 1.11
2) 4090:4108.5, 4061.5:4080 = 1.12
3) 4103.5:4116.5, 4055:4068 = 1.19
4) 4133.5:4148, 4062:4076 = 1.12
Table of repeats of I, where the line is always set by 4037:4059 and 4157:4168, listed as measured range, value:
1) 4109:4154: -0.28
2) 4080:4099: -1.64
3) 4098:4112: 0.46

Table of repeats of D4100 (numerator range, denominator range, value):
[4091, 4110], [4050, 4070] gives 1.05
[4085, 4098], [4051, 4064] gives 1.15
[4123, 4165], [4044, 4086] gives 1.10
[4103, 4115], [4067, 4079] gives 1.11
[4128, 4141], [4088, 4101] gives 1.00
